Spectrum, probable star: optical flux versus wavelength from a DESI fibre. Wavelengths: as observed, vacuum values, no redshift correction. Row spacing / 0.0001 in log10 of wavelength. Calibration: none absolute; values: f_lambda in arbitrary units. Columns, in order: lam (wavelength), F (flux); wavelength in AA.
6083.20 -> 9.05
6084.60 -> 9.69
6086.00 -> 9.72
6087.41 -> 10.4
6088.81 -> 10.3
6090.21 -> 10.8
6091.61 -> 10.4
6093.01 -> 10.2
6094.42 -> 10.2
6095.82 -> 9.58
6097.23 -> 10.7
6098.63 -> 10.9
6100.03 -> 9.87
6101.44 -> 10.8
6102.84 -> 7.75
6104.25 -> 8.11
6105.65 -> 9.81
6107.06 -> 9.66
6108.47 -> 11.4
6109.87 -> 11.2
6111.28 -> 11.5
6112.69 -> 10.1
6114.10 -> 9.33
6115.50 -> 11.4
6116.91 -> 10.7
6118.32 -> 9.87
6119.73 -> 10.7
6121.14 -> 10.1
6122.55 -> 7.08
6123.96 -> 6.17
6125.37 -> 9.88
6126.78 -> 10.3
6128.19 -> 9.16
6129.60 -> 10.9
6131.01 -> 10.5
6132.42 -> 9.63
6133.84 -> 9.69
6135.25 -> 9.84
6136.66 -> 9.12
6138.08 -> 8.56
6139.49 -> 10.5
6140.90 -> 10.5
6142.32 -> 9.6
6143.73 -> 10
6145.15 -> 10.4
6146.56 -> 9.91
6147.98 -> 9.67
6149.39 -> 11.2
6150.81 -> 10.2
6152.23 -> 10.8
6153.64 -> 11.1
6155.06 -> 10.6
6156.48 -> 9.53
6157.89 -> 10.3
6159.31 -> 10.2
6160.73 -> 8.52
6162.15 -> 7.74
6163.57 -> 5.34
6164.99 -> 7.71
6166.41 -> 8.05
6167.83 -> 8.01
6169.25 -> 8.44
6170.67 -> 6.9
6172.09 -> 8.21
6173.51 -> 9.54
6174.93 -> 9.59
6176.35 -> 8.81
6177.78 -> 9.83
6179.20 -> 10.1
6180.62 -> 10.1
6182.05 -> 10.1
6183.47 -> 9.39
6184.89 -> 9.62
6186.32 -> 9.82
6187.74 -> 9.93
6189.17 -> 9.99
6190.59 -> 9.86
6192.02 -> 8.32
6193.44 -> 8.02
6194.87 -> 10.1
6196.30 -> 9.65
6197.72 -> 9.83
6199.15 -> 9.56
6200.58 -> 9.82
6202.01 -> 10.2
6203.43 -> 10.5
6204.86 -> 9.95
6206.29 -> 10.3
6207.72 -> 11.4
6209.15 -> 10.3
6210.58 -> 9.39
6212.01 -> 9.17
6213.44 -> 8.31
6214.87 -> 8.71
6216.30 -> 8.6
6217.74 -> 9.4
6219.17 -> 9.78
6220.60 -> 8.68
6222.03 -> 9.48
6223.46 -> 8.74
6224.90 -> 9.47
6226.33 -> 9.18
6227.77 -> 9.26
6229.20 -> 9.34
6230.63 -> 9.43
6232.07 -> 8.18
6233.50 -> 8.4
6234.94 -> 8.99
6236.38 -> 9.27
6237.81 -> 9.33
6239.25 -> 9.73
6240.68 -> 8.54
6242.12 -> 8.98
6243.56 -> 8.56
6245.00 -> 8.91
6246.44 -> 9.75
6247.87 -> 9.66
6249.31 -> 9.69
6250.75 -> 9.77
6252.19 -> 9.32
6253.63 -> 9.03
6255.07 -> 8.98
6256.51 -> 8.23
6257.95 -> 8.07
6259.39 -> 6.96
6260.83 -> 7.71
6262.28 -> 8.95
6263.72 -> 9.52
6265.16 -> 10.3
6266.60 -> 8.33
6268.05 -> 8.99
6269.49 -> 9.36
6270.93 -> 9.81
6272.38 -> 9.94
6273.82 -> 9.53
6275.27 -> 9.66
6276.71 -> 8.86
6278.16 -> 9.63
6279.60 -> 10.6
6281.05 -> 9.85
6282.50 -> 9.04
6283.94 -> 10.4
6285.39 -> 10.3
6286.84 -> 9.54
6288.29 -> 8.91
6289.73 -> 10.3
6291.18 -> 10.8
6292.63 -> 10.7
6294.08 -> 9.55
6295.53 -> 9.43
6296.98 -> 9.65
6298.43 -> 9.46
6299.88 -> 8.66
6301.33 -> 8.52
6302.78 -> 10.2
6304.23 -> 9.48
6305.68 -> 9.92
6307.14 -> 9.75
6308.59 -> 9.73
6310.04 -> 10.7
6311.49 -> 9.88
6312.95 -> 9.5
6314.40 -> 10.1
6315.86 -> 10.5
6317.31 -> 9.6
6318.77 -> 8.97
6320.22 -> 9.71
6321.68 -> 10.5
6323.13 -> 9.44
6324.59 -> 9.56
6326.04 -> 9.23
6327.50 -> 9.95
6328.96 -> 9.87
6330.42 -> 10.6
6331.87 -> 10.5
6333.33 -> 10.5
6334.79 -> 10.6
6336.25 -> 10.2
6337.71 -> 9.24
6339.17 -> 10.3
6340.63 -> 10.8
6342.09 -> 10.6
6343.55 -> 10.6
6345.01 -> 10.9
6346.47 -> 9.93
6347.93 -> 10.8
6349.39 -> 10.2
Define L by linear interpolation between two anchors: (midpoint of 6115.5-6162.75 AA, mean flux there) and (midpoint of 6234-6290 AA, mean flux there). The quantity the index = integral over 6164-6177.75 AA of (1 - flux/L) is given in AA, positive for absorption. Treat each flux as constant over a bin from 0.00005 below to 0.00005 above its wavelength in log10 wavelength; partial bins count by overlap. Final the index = 1.8 AA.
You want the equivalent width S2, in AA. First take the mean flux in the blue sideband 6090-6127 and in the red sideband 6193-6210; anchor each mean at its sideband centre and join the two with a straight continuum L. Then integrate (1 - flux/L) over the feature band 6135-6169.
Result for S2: 1.7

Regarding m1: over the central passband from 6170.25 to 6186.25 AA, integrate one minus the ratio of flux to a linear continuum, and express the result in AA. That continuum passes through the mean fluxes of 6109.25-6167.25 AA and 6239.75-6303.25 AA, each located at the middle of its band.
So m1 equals 0.4 AA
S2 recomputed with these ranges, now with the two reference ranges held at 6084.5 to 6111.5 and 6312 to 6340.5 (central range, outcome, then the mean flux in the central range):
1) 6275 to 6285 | 0.3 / 9.74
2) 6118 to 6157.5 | 1.0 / 9.84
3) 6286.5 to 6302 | 0.6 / 9.6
